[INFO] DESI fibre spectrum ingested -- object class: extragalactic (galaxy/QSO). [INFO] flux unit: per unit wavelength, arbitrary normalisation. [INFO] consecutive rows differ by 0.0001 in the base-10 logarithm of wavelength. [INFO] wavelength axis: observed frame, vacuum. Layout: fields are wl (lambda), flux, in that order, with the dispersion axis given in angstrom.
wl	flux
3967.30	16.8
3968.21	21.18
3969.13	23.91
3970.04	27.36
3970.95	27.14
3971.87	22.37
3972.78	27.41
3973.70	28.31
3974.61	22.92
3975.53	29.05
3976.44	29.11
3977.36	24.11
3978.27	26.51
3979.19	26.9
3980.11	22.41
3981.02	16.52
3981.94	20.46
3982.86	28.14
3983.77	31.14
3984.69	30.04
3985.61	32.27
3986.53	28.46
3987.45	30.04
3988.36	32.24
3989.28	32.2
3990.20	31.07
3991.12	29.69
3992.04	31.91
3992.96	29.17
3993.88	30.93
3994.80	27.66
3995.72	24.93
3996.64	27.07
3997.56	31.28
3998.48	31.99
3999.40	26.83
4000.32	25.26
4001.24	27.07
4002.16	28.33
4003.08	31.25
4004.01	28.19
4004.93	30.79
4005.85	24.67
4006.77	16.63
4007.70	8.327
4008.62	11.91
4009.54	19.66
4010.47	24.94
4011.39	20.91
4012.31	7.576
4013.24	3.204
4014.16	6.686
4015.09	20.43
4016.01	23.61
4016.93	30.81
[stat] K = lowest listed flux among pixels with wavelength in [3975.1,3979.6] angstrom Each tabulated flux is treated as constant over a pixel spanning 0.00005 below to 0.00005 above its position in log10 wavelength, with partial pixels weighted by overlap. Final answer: 24.11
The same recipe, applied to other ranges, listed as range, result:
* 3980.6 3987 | 16.52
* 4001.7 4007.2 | 16.63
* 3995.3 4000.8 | 24.93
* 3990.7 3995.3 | 27.66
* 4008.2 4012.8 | 7.576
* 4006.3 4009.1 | 8.327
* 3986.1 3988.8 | 28.46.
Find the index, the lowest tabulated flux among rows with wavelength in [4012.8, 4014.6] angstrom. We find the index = 3.204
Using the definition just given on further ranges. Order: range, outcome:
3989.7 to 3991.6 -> 29.69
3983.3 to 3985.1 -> 30.04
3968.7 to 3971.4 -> 23.91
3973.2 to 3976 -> 22.92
